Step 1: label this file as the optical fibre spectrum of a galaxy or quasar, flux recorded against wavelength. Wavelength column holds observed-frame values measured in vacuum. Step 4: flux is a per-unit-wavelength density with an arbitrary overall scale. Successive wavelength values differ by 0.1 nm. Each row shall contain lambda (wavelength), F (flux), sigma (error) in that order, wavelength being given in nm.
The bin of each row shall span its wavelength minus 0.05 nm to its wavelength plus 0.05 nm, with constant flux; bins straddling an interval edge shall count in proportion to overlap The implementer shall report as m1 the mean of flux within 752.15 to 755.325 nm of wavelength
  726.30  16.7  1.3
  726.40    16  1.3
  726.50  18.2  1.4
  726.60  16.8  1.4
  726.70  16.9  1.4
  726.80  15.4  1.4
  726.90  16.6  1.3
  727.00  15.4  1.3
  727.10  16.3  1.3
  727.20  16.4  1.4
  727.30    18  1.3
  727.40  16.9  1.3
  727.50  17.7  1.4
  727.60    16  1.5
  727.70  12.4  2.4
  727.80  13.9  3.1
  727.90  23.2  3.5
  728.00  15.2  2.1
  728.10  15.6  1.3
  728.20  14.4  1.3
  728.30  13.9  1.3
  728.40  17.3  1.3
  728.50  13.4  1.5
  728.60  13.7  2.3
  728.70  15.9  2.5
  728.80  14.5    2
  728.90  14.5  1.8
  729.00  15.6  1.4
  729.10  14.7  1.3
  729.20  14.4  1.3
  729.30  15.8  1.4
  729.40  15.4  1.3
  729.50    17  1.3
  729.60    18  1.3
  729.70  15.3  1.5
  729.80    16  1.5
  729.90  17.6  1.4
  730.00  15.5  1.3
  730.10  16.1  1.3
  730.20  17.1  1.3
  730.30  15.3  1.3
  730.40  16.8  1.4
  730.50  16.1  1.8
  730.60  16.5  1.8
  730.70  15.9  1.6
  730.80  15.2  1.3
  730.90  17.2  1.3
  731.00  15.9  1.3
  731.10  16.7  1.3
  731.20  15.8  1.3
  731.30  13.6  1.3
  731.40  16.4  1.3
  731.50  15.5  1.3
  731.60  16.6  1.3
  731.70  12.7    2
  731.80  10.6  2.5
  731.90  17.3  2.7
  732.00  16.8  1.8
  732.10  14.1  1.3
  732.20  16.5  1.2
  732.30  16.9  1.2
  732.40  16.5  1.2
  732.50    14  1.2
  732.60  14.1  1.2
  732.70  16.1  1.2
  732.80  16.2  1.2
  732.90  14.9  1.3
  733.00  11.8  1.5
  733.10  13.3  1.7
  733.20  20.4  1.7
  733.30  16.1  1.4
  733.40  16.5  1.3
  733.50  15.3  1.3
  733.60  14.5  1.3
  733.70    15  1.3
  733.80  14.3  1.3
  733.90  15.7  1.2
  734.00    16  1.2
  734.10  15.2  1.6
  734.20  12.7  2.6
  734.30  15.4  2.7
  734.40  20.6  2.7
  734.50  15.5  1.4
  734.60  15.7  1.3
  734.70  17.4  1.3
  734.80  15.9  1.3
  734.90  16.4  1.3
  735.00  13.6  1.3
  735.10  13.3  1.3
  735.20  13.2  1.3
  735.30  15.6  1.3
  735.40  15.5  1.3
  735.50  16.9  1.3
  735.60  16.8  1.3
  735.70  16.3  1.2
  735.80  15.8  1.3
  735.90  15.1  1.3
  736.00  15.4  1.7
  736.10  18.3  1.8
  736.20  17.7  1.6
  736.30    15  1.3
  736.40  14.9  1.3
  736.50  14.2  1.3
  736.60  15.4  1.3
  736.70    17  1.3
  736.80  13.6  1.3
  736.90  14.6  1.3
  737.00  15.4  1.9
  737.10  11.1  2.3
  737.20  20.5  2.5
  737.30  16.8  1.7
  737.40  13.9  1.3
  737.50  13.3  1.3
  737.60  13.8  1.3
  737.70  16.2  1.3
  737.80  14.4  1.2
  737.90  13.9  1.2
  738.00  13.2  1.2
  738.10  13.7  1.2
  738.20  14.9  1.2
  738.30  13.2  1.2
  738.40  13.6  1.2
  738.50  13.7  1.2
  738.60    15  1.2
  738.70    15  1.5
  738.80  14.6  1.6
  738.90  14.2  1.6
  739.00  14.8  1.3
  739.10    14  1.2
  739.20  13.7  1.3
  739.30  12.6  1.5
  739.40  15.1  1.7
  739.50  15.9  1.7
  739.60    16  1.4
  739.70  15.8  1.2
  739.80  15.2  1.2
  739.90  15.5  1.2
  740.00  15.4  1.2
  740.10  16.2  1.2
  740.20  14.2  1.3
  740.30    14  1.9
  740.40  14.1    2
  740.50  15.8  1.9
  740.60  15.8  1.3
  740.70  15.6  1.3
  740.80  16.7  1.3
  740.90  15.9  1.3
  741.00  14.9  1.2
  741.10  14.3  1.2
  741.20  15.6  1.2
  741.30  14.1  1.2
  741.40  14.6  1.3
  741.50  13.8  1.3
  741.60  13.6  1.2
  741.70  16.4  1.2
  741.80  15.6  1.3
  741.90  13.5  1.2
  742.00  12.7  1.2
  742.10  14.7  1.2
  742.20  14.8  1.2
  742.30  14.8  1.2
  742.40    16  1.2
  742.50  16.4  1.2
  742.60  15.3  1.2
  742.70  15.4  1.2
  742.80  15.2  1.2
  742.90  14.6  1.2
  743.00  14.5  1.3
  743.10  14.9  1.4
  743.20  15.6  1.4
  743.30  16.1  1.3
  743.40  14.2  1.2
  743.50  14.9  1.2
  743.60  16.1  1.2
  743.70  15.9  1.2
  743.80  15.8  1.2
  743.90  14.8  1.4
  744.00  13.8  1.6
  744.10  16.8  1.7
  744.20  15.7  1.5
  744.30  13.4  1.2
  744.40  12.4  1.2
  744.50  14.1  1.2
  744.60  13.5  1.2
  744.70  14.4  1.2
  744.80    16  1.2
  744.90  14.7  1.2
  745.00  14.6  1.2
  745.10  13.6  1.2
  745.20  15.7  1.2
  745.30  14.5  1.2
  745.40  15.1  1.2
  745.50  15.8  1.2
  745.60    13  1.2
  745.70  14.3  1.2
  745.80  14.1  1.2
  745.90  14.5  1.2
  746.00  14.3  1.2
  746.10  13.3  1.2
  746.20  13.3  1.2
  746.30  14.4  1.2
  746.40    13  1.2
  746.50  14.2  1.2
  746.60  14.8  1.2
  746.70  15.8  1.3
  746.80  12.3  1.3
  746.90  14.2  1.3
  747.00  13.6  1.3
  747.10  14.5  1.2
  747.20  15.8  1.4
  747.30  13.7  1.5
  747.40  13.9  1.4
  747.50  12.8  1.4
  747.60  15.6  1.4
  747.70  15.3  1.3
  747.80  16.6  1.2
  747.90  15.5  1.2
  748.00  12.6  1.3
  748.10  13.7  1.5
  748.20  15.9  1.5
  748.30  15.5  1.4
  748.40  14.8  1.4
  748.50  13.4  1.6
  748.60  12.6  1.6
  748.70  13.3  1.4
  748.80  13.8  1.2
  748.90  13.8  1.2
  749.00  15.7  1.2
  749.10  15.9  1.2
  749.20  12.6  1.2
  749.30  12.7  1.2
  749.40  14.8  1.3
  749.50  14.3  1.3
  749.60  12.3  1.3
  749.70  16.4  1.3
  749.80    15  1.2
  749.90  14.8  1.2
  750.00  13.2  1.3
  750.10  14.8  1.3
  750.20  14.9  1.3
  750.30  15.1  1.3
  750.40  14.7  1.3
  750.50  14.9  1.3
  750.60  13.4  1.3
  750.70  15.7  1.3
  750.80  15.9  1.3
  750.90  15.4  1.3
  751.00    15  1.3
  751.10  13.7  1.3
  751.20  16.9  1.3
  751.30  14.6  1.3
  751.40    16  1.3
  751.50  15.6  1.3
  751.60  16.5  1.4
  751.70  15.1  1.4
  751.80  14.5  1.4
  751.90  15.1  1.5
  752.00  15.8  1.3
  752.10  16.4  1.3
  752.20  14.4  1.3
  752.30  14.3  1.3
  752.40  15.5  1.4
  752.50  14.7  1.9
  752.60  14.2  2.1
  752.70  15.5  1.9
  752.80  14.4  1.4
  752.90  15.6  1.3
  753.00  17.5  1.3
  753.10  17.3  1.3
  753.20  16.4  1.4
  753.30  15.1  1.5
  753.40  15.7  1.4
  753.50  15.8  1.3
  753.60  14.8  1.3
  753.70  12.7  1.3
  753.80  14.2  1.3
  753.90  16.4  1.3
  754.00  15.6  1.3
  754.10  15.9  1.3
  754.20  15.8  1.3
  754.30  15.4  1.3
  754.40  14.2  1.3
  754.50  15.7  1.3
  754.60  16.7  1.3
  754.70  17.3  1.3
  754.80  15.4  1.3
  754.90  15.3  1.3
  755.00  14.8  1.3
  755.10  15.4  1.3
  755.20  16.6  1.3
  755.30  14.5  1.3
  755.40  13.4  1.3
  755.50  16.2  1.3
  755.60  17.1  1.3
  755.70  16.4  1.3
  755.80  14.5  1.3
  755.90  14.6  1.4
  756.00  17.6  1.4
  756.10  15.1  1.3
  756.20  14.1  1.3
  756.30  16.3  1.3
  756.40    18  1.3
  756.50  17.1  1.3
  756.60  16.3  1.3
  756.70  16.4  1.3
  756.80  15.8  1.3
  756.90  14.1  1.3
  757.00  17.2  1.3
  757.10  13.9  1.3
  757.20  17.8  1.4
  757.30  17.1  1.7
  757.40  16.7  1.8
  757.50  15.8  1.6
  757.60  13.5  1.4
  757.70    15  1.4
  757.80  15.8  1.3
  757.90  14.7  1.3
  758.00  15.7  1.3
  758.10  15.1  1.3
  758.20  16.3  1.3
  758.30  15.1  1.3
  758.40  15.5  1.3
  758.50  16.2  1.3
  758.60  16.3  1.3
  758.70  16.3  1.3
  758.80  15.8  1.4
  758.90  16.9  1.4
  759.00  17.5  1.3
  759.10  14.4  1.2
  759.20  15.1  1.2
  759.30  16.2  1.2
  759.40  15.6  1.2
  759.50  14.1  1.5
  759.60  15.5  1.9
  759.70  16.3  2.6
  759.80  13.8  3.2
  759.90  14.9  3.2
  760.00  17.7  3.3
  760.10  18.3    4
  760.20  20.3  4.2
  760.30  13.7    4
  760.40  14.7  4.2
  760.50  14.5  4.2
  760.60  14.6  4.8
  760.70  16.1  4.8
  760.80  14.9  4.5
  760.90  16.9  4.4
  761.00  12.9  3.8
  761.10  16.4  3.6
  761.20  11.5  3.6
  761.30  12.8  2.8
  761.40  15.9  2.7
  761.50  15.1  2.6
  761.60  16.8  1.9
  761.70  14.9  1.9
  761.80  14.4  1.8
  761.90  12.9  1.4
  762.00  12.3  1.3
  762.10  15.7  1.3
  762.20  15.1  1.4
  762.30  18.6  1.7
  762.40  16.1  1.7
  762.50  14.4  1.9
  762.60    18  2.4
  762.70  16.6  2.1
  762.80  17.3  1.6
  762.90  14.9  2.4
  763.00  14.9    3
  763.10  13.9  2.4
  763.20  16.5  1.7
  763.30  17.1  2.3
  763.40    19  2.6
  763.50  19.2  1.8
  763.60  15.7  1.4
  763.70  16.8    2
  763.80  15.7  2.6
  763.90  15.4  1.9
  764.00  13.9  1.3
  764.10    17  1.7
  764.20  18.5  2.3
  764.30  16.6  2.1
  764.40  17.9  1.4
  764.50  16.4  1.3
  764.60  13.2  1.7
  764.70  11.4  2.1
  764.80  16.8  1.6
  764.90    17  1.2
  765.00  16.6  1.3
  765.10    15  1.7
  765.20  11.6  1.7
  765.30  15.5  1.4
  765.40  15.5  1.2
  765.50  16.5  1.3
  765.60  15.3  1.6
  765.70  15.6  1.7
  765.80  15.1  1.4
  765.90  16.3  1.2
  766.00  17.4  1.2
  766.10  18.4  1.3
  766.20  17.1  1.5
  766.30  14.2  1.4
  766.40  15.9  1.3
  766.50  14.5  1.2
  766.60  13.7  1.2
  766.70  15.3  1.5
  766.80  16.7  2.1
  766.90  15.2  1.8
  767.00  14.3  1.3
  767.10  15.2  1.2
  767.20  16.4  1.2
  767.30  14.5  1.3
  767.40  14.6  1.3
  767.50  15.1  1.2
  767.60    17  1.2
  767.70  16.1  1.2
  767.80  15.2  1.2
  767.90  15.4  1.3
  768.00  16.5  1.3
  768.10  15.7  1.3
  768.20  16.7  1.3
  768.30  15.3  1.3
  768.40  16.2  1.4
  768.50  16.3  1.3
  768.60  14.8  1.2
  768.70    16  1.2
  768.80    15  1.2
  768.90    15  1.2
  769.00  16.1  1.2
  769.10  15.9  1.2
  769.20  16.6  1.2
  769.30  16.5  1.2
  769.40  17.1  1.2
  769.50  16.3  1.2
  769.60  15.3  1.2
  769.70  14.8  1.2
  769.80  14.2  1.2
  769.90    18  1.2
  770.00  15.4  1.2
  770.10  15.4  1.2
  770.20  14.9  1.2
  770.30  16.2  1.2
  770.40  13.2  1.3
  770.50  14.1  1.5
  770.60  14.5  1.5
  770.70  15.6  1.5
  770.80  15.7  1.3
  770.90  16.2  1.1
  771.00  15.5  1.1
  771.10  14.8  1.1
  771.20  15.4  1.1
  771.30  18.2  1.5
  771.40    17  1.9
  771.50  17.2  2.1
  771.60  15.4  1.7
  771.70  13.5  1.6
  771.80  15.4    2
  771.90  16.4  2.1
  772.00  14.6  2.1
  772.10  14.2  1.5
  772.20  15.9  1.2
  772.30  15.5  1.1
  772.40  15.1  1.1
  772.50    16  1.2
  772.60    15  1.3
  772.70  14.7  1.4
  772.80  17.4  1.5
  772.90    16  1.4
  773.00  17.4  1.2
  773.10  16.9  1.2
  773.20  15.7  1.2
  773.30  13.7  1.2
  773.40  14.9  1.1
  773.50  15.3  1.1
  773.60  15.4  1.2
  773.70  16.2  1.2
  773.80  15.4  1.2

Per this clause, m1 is 15.4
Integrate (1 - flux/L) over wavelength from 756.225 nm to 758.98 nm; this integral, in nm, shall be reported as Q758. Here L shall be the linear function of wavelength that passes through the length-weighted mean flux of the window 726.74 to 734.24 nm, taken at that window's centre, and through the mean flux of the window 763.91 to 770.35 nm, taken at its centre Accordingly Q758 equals -0.049 nm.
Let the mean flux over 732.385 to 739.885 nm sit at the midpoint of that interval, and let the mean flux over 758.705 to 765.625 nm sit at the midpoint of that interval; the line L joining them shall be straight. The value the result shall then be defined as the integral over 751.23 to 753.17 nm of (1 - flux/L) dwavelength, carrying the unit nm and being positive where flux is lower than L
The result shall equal 0.00 nm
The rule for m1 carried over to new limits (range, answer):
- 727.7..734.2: 15.6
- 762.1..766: 16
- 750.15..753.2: 15.3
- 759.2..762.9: 15.4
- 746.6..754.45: 14.8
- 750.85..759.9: 15.6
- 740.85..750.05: 14.6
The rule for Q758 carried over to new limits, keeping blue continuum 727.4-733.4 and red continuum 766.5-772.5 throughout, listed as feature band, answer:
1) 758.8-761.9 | 0.038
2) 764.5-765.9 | 0.042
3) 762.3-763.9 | -0.089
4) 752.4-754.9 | 0.014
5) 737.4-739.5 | 0.194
